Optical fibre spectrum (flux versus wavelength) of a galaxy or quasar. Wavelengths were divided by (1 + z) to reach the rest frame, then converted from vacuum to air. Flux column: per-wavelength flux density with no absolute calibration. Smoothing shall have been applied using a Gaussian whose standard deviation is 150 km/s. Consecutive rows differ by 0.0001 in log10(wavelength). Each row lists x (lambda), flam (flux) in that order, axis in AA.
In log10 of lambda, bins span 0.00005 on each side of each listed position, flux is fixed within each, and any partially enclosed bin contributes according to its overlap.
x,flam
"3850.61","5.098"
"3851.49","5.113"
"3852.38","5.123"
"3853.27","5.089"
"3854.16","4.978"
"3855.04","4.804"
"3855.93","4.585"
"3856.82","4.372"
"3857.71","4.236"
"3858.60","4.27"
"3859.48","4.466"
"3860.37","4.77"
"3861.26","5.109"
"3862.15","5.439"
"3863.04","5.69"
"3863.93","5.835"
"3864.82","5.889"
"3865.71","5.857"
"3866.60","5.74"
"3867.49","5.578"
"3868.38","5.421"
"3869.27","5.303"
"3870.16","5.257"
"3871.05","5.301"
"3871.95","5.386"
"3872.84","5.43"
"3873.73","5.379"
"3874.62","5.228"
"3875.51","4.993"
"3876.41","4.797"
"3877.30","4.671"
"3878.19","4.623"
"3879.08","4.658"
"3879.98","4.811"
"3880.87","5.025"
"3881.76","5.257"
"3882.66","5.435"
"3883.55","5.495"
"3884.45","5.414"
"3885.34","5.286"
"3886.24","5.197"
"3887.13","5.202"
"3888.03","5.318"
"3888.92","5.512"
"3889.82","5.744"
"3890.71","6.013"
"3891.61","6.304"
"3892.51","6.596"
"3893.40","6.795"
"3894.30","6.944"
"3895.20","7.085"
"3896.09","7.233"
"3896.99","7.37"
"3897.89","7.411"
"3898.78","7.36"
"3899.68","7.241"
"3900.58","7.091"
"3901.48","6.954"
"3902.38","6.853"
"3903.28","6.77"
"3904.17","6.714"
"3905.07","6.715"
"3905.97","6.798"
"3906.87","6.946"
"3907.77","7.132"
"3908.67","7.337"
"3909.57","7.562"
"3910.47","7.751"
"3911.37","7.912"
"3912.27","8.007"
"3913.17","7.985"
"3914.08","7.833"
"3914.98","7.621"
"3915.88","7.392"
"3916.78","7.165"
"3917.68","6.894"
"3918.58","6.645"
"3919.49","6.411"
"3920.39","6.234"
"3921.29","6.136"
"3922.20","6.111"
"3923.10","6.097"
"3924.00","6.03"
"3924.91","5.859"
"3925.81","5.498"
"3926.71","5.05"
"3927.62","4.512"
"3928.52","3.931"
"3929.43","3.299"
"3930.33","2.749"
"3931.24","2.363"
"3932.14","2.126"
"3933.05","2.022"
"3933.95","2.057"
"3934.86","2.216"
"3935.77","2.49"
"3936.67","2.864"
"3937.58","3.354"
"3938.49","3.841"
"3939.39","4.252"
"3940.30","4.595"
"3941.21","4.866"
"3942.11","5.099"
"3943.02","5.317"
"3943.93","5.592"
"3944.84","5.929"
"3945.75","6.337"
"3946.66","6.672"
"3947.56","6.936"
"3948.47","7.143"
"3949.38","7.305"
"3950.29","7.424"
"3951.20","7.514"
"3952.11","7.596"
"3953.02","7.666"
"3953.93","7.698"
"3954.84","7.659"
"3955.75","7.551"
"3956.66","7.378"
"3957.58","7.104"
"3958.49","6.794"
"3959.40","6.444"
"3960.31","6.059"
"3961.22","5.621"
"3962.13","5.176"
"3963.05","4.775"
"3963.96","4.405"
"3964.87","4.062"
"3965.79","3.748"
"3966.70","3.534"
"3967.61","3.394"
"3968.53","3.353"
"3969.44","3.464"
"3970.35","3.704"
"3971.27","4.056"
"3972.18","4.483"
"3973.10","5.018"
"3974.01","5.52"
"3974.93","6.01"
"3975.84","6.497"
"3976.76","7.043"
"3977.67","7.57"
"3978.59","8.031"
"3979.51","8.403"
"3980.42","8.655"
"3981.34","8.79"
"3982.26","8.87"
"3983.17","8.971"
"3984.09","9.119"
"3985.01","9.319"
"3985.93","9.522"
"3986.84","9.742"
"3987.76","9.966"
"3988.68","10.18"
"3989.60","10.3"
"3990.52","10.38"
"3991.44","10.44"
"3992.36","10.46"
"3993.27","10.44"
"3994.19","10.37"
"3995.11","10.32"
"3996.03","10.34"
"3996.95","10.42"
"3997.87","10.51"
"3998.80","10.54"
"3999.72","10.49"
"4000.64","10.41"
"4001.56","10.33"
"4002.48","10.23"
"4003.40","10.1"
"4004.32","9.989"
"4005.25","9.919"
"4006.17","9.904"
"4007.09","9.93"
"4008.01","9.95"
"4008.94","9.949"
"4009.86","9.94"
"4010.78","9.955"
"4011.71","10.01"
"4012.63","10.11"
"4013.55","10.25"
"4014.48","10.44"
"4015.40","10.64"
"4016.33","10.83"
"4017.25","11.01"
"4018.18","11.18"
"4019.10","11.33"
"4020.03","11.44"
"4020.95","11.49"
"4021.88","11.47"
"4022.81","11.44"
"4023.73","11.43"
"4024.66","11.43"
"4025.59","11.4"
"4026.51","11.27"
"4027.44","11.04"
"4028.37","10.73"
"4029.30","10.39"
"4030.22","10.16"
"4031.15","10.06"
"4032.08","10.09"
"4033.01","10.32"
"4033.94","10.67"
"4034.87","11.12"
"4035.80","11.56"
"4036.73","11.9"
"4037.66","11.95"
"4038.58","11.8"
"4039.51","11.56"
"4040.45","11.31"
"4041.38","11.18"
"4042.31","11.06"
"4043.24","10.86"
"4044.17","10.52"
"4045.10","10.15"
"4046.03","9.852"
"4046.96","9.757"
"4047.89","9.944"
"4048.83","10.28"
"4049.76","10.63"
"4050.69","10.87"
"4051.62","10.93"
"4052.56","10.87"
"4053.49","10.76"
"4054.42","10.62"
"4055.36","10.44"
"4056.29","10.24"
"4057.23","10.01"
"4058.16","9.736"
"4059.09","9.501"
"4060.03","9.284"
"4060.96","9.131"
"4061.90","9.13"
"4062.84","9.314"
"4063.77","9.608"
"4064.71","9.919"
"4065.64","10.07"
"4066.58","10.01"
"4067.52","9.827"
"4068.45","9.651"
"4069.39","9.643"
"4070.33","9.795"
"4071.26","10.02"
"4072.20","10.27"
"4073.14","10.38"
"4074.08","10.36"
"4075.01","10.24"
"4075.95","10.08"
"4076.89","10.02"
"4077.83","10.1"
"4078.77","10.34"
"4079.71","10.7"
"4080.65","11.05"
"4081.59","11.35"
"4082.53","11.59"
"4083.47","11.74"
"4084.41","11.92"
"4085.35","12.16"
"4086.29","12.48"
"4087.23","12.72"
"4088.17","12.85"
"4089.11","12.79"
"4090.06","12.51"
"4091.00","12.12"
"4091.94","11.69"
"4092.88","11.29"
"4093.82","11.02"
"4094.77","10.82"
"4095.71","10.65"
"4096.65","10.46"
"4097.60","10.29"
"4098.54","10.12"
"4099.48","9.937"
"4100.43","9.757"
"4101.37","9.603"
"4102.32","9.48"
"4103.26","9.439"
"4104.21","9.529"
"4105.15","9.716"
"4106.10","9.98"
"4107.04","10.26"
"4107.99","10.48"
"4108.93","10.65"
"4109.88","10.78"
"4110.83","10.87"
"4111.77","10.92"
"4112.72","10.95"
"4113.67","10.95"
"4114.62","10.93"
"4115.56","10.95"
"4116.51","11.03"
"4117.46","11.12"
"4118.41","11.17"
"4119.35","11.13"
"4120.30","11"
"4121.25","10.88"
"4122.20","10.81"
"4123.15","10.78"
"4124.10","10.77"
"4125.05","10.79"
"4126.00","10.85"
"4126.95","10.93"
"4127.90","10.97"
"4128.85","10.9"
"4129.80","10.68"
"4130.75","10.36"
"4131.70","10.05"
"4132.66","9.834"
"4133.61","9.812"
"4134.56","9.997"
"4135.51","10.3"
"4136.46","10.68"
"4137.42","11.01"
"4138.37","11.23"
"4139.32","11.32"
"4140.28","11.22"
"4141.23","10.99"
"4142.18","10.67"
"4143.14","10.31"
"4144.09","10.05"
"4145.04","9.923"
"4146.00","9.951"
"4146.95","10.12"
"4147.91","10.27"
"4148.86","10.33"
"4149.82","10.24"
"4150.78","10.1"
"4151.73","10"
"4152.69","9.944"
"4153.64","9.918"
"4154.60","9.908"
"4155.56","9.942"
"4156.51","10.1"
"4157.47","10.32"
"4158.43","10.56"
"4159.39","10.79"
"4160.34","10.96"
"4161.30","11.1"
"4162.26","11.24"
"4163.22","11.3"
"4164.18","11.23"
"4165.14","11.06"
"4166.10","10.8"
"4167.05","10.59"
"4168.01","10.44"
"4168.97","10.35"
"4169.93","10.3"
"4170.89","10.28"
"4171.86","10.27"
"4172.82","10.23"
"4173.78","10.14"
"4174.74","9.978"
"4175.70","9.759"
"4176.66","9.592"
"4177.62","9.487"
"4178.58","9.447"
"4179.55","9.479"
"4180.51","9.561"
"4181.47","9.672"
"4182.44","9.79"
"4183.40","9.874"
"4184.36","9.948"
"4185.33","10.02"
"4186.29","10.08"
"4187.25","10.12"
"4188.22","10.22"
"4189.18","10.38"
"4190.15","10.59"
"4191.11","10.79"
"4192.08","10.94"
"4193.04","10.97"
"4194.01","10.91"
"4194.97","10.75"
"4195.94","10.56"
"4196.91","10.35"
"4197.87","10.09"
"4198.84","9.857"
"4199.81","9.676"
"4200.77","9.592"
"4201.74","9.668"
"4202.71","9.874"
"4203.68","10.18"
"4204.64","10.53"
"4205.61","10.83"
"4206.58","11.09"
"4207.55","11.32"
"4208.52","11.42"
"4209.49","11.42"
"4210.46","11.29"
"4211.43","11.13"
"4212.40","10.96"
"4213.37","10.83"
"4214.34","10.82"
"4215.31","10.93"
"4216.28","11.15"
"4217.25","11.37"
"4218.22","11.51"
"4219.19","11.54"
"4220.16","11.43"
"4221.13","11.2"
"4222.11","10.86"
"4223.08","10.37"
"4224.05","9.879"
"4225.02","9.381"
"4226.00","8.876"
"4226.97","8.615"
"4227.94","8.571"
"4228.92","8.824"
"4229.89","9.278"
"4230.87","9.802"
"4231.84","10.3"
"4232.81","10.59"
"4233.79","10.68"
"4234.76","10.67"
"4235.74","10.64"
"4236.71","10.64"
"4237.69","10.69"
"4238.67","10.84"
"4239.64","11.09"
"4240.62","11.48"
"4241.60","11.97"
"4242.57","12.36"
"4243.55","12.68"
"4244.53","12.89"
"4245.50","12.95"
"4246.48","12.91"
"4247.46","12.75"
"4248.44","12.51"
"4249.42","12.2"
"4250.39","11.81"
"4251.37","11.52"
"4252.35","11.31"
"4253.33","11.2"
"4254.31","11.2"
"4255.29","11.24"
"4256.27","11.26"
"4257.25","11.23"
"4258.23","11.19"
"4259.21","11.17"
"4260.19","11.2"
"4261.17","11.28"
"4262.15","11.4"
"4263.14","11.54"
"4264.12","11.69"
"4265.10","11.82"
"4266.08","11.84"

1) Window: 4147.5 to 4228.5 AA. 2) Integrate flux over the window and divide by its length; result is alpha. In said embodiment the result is 10.4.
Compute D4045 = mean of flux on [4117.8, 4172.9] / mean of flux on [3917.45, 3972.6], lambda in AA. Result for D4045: 2.0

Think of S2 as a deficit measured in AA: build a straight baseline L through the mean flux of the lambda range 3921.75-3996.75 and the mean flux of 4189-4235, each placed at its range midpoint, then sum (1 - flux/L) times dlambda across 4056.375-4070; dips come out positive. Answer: -2.8 AA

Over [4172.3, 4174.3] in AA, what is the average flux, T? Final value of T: 10.2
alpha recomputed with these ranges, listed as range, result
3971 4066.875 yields 10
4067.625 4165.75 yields 10.7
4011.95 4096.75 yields 10.8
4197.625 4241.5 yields 10.5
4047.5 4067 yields 10.1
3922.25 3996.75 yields 6.29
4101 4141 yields 10.6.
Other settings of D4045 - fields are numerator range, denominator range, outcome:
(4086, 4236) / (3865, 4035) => 1.45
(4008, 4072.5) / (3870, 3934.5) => 1.78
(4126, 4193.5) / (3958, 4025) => 1.20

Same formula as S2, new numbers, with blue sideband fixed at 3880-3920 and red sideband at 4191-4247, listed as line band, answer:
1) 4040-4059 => -4.2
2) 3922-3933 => 4.2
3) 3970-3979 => 2.1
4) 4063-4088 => -4.8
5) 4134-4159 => -1.4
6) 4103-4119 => -2.1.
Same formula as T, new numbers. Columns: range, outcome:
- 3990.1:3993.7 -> 10.5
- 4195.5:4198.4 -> 10.3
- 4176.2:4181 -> 9.52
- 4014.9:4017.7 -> 10.8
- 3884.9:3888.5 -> 5.25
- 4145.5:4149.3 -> 10.2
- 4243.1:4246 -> 12.9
